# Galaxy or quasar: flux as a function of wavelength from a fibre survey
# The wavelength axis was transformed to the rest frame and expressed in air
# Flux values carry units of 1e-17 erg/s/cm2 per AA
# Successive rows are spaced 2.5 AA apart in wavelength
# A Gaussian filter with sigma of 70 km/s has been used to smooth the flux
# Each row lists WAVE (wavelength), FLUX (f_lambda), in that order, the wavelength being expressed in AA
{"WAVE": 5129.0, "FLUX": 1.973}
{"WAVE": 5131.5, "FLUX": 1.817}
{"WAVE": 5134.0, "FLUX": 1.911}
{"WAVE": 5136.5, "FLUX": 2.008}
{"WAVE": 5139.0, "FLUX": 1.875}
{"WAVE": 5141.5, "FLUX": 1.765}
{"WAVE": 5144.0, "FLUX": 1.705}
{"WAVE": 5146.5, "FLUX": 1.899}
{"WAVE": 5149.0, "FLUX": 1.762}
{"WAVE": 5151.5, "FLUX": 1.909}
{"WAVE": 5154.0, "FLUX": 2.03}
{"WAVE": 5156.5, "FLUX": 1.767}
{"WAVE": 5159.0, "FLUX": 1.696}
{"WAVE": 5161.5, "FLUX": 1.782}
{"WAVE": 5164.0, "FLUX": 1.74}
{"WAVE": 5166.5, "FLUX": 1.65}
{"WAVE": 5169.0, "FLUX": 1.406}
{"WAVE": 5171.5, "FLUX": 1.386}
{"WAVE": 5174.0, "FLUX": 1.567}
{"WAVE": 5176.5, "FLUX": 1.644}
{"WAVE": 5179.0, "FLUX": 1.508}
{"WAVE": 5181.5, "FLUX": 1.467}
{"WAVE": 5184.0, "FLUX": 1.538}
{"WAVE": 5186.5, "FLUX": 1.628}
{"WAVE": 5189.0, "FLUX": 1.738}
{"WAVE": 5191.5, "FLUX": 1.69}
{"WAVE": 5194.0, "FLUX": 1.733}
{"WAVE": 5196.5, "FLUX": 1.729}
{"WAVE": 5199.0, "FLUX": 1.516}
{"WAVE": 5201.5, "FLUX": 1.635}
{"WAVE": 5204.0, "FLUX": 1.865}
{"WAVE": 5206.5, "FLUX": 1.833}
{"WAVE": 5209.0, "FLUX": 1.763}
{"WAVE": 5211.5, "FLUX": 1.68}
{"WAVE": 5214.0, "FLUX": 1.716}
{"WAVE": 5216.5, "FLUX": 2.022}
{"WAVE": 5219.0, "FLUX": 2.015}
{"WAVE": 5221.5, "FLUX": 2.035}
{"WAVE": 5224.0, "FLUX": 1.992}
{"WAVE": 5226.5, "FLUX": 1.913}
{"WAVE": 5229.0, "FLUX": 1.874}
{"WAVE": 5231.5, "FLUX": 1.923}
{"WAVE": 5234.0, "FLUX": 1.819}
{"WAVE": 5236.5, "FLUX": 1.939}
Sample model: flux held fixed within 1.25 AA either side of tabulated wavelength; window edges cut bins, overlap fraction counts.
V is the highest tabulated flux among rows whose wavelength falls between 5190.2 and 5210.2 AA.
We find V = 1.865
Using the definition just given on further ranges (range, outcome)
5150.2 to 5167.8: 2.03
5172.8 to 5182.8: 1.644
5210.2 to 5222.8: 2.035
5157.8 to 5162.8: 1.782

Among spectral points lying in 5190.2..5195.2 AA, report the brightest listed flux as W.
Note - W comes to 1.733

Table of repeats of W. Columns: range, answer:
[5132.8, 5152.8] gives 2.008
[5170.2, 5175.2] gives 1.567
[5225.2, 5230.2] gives 1.913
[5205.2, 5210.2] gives 1.833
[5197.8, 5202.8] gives 1.635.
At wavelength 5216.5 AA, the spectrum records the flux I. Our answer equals 2.022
